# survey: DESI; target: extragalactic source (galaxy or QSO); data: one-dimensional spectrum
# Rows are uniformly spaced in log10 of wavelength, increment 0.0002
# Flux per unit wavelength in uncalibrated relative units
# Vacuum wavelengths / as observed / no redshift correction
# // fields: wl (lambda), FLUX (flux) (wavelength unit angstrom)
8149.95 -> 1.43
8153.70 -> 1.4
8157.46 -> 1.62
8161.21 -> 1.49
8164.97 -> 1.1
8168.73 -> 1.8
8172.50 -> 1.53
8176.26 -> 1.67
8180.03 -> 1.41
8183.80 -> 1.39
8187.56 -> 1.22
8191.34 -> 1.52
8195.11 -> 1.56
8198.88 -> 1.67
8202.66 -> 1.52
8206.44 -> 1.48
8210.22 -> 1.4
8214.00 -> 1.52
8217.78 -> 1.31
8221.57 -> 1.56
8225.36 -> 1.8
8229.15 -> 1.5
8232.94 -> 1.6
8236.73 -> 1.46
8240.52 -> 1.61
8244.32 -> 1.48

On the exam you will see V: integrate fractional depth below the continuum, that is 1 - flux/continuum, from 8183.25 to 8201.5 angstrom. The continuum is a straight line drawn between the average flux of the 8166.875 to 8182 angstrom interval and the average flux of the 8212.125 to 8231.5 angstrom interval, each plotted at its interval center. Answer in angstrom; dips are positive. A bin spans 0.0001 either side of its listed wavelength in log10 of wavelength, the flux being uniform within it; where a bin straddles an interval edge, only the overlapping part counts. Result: 1.1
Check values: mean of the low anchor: 1.6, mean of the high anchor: 1.54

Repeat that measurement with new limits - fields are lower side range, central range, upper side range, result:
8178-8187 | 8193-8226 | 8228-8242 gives -1.4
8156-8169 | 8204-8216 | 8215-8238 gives 0.4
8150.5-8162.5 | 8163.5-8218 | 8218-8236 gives 1.9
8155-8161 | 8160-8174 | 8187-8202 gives 0.7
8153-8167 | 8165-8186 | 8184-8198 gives -1.3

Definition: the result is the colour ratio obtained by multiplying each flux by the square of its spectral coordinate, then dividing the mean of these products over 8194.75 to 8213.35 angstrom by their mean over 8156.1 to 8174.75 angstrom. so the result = 1.0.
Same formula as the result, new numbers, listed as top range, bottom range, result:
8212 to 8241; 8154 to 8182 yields 1.04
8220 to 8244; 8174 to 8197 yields 1.09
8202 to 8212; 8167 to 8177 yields 0.89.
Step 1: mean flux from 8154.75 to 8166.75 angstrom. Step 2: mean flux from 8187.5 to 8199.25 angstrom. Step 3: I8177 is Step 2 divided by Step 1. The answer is 1.1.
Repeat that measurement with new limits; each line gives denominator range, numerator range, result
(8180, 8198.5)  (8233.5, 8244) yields 1.06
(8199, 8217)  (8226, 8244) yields 1.04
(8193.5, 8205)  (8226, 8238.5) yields 0.98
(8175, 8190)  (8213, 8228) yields 1.09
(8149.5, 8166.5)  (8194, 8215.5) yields 1.08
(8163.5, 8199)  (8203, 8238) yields 1.02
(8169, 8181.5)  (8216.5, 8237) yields 0.99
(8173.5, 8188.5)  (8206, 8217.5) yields 1.00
